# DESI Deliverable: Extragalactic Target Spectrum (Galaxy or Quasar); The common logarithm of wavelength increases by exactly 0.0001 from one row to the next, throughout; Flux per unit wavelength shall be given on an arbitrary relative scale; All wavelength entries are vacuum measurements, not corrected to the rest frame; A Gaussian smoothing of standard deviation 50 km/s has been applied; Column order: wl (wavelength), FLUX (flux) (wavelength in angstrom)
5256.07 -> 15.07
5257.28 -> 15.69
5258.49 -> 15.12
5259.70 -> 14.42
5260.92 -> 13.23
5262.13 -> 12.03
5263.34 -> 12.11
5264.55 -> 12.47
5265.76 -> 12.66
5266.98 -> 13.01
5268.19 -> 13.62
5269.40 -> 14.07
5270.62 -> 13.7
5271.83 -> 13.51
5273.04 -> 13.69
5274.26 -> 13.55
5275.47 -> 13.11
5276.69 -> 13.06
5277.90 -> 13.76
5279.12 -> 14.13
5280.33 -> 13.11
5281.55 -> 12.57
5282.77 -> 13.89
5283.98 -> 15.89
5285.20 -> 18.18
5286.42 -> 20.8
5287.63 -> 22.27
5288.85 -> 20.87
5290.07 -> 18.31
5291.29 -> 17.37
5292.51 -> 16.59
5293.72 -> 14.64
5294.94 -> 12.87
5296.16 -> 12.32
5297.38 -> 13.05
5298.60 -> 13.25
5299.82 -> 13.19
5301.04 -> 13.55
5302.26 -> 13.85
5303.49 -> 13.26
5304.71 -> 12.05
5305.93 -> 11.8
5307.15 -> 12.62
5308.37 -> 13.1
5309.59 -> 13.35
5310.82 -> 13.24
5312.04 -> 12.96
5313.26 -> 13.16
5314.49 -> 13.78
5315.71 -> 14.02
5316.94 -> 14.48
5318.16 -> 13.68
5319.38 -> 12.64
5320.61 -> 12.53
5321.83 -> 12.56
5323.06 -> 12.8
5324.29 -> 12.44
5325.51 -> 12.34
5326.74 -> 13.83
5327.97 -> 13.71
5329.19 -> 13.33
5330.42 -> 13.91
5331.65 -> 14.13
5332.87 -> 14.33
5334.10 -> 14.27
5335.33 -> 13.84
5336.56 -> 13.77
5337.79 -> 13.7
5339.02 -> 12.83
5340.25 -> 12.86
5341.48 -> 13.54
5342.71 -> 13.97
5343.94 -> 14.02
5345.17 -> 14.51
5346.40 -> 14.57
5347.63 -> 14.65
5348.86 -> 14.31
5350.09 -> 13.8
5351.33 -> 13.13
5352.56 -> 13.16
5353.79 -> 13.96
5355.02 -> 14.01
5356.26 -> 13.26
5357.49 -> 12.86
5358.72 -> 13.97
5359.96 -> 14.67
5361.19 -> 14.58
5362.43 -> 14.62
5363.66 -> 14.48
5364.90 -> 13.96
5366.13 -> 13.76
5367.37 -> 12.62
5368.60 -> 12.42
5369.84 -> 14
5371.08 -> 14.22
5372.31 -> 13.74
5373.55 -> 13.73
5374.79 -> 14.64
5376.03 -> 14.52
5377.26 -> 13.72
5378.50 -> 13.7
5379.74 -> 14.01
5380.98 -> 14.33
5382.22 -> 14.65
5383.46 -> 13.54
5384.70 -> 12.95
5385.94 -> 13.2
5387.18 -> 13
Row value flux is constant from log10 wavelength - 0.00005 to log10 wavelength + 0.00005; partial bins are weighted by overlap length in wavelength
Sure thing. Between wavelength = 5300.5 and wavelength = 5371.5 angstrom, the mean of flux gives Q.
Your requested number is 13.5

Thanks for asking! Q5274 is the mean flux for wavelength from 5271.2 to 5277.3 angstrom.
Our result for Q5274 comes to 13.4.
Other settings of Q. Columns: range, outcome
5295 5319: 13.2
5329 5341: 13.7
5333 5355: 13.8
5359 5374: 13.9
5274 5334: 14.2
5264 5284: 13.5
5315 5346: 13.5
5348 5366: 13.9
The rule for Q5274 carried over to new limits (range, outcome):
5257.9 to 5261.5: 14.2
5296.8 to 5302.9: 13.4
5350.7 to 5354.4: 13.4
